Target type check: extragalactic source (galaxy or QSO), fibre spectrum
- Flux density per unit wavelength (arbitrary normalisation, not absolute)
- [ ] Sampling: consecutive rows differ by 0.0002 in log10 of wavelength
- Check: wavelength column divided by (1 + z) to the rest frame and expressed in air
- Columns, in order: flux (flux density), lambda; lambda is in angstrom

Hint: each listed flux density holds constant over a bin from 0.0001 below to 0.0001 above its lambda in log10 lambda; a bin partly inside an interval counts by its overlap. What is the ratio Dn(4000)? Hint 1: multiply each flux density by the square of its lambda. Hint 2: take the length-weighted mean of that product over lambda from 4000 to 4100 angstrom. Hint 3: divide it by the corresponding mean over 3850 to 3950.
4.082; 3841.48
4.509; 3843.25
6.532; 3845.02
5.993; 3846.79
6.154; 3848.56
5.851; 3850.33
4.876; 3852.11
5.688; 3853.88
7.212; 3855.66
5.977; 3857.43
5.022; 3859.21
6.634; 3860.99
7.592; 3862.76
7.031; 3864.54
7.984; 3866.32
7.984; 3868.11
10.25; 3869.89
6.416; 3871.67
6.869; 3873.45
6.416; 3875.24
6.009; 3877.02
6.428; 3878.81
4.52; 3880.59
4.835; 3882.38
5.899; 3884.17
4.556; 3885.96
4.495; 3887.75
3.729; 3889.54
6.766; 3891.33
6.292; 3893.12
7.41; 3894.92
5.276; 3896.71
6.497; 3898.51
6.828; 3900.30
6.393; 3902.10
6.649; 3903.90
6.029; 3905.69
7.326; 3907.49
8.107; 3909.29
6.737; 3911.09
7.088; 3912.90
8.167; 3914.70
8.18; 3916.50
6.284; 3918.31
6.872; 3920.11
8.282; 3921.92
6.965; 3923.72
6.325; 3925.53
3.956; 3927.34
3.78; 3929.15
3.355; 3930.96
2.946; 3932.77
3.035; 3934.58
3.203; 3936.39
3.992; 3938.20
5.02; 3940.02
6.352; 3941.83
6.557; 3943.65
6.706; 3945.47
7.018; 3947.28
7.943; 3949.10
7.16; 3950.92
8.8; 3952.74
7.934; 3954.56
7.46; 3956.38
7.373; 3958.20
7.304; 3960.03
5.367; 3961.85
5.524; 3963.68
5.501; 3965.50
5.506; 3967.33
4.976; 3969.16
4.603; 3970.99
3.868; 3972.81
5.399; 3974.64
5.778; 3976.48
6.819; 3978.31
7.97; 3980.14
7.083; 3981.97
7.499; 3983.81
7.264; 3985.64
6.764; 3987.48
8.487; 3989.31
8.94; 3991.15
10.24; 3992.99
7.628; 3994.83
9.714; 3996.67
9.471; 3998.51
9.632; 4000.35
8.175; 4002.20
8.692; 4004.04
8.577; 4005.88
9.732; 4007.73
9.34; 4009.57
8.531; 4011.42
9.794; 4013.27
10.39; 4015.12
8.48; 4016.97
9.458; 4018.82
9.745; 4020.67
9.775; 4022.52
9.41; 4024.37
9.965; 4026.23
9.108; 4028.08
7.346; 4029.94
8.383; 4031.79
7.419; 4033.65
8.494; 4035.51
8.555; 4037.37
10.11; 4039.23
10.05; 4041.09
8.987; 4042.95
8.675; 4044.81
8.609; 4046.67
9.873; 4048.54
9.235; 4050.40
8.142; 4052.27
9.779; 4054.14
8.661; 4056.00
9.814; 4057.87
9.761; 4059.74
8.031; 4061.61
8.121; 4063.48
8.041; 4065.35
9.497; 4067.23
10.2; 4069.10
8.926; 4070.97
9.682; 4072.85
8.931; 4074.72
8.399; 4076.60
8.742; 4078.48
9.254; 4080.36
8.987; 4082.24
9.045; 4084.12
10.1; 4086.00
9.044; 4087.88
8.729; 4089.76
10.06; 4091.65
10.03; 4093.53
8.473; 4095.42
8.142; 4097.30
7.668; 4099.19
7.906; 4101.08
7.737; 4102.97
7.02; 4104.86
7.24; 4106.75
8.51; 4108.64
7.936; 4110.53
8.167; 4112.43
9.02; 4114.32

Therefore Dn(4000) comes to 1.59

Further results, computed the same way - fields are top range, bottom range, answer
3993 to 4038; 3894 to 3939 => 1.58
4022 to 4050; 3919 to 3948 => 1.79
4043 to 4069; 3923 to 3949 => 1.90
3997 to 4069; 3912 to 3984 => 1.55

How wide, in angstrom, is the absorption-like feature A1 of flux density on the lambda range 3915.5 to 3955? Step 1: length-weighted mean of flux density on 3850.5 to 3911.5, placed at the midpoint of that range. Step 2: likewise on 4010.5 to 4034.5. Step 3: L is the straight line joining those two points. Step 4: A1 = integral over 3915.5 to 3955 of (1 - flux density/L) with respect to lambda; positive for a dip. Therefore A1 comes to 7.9 angstrom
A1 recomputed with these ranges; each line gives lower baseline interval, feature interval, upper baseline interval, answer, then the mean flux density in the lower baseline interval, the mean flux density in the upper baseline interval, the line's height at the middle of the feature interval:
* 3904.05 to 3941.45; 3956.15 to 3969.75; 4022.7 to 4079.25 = 1.4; 5.81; 8.98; 6.8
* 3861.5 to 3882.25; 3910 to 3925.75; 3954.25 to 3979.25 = -2.0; 6.96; 5.91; 6.45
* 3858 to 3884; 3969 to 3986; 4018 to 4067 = 4.2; 6.68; 8.99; 8.11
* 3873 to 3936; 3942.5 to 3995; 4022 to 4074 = 3.3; 5.95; 9.02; 7.32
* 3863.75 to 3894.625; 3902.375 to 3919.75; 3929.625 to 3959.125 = -3.0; 6.28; 5.9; 6.09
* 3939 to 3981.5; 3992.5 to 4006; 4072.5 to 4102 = -3.5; 6.39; 8.94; 7.17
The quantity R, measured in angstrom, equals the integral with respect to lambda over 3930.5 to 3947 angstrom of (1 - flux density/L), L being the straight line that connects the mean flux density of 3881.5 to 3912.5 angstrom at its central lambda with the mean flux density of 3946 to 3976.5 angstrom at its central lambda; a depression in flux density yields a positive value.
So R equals 4.1 angstrom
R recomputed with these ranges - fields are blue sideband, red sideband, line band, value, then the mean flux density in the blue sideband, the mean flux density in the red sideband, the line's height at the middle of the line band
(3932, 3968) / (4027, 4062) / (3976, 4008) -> -3.97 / 6.05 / 8.92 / 7.33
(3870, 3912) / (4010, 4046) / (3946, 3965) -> 1.01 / 6.19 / 9.09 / 7.55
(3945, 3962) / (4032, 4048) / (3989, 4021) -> -3.46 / 7.41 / 8.86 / 8.28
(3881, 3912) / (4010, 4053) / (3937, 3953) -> 1.58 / 6.08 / 9.07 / 7.16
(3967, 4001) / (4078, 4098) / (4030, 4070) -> -2.20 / 7.26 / 9.17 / 8.47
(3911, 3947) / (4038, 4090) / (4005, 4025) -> -3.83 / 5.69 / 9.13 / 7.88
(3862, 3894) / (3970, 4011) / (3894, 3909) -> 0.06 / 6.33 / 7.81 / 6.64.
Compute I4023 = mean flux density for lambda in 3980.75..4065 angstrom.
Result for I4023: 8.88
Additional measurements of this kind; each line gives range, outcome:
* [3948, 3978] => 6.29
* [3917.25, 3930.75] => 5.95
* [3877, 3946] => 5.83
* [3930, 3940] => 3.46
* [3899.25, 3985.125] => 6.22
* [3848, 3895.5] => 6.25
